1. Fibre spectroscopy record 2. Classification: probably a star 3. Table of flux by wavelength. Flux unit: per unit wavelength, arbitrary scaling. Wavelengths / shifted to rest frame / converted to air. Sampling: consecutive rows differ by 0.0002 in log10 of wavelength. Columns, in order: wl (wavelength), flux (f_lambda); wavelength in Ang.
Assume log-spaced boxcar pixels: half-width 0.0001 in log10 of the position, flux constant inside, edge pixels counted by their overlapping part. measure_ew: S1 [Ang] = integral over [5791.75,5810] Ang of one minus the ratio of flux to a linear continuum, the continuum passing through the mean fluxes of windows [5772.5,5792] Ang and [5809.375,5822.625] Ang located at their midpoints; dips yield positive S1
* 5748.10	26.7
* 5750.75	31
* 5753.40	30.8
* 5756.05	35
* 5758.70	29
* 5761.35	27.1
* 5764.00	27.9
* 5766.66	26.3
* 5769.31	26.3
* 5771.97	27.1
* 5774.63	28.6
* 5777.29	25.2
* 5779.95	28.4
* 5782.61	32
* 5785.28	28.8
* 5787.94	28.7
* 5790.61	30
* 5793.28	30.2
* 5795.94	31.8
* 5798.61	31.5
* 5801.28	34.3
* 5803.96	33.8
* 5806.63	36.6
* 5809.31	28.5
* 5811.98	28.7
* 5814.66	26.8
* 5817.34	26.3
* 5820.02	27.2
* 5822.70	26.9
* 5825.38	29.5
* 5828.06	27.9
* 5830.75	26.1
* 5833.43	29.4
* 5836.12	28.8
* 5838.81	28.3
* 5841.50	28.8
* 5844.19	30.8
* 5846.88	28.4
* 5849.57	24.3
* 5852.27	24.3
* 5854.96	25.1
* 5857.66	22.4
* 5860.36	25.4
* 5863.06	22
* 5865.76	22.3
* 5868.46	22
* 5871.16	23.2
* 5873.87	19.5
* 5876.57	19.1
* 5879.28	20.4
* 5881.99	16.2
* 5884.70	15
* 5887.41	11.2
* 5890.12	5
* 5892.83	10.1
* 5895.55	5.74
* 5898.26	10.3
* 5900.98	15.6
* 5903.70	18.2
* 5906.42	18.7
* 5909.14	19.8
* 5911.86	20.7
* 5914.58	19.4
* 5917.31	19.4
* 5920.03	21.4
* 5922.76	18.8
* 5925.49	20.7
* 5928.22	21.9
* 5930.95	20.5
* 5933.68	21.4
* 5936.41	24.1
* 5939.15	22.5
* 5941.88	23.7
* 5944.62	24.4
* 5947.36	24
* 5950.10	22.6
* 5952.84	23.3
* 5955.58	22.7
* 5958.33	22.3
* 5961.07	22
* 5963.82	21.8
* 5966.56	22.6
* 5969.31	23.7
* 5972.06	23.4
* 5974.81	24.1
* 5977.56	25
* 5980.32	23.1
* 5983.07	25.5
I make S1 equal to -2.96 Ang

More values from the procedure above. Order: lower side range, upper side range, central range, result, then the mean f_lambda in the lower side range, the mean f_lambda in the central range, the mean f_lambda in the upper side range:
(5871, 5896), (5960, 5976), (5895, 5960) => -4.5 Ang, 14.4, 20.3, 22.9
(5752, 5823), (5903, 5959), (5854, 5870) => 1.4 Ang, 29.4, 23.2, 21.5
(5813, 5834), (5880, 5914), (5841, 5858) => -2.7 Ang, 27.5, 26.4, 14.1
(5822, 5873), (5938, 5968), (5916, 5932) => 2.2 Ang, 26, 20.5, 22.9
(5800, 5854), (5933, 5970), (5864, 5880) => 3.3 Ang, 28.7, 21.1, 22.9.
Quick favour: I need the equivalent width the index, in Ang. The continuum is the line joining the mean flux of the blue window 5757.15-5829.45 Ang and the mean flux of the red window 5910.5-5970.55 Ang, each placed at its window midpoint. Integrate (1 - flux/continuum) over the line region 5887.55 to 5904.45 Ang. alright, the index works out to 9.5 Ang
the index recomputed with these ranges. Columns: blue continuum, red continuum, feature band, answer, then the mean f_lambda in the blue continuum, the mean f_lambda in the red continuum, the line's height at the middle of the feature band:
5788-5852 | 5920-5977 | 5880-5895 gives 8.27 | 29.2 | 22.5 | 25.7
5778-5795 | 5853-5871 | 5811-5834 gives -0.89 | 29.6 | 23.2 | 26.6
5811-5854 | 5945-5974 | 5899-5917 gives 4.59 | 27.6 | 22.9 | 24.8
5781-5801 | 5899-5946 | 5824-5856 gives -0.96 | 30.6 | 20.5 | 26.9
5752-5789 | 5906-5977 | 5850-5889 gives 6.76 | 28.7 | 22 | 24.8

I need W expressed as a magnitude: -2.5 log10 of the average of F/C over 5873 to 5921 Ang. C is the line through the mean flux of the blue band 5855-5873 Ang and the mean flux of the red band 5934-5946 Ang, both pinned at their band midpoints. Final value 0.42 mag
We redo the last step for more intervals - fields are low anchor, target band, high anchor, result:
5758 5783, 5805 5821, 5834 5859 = -0.075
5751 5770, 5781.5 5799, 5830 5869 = -0.085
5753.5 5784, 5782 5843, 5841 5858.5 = -0.085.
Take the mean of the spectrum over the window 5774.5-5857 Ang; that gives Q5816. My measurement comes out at 28.8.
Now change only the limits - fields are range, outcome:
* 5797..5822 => 30.3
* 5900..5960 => 21.2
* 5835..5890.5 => 22.3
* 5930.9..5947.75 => 23.1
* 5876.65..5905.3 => 13.1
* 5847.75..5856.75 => 24.7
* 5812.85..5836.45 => 27.6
